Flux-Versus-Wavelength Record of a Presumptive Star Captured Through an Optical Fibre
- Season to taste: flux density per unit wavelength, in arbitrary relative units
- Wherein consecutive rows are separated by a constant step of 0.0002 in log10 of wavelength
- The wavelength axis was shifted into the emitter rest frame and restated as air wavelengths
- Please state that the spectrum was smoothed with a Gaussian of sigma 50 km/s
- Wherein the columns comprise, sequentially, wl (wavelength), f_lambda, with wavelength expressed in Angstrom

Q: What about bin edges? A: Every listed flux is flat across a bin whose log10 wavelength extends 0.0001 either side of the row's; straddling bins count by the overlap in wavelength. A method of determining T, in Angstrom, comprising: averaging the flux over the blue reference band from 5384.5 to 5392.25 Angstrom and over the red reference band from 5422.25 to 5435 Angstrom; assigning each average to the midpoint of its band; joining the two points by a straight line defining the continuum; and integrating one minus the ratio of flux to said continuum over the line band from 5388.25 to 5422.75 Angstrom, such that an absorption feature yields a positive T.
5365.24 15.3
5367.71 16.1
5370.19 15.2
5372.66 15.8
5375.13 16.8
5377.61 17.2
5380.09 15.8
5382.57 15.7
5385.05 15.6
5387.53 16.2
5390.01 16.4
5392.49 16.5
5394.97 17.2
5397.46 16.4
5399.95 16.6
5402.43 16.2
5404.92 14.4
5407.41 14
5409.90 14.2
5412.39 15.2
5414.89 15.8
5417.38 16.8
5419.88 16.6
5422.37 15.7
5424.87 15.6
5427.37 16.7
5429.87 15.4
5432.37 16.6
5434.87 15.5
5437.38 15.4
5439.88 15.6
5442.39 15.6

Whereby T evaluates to 0.5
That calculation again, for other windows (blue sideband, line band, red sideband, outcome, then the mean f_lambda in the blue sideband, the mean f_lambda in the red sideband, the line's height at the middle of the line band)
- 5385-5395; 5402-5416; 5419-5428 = 1.2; 16.4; 16.1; 16.2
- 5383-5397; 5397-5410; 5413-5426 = 0.7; 16.3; 16.1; 16.2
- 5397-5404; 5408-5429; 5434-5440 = 0.2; 16.3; 15.5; 15.9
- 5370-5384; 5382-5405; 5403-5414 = -1.3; 16.1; 14.6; 15.3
